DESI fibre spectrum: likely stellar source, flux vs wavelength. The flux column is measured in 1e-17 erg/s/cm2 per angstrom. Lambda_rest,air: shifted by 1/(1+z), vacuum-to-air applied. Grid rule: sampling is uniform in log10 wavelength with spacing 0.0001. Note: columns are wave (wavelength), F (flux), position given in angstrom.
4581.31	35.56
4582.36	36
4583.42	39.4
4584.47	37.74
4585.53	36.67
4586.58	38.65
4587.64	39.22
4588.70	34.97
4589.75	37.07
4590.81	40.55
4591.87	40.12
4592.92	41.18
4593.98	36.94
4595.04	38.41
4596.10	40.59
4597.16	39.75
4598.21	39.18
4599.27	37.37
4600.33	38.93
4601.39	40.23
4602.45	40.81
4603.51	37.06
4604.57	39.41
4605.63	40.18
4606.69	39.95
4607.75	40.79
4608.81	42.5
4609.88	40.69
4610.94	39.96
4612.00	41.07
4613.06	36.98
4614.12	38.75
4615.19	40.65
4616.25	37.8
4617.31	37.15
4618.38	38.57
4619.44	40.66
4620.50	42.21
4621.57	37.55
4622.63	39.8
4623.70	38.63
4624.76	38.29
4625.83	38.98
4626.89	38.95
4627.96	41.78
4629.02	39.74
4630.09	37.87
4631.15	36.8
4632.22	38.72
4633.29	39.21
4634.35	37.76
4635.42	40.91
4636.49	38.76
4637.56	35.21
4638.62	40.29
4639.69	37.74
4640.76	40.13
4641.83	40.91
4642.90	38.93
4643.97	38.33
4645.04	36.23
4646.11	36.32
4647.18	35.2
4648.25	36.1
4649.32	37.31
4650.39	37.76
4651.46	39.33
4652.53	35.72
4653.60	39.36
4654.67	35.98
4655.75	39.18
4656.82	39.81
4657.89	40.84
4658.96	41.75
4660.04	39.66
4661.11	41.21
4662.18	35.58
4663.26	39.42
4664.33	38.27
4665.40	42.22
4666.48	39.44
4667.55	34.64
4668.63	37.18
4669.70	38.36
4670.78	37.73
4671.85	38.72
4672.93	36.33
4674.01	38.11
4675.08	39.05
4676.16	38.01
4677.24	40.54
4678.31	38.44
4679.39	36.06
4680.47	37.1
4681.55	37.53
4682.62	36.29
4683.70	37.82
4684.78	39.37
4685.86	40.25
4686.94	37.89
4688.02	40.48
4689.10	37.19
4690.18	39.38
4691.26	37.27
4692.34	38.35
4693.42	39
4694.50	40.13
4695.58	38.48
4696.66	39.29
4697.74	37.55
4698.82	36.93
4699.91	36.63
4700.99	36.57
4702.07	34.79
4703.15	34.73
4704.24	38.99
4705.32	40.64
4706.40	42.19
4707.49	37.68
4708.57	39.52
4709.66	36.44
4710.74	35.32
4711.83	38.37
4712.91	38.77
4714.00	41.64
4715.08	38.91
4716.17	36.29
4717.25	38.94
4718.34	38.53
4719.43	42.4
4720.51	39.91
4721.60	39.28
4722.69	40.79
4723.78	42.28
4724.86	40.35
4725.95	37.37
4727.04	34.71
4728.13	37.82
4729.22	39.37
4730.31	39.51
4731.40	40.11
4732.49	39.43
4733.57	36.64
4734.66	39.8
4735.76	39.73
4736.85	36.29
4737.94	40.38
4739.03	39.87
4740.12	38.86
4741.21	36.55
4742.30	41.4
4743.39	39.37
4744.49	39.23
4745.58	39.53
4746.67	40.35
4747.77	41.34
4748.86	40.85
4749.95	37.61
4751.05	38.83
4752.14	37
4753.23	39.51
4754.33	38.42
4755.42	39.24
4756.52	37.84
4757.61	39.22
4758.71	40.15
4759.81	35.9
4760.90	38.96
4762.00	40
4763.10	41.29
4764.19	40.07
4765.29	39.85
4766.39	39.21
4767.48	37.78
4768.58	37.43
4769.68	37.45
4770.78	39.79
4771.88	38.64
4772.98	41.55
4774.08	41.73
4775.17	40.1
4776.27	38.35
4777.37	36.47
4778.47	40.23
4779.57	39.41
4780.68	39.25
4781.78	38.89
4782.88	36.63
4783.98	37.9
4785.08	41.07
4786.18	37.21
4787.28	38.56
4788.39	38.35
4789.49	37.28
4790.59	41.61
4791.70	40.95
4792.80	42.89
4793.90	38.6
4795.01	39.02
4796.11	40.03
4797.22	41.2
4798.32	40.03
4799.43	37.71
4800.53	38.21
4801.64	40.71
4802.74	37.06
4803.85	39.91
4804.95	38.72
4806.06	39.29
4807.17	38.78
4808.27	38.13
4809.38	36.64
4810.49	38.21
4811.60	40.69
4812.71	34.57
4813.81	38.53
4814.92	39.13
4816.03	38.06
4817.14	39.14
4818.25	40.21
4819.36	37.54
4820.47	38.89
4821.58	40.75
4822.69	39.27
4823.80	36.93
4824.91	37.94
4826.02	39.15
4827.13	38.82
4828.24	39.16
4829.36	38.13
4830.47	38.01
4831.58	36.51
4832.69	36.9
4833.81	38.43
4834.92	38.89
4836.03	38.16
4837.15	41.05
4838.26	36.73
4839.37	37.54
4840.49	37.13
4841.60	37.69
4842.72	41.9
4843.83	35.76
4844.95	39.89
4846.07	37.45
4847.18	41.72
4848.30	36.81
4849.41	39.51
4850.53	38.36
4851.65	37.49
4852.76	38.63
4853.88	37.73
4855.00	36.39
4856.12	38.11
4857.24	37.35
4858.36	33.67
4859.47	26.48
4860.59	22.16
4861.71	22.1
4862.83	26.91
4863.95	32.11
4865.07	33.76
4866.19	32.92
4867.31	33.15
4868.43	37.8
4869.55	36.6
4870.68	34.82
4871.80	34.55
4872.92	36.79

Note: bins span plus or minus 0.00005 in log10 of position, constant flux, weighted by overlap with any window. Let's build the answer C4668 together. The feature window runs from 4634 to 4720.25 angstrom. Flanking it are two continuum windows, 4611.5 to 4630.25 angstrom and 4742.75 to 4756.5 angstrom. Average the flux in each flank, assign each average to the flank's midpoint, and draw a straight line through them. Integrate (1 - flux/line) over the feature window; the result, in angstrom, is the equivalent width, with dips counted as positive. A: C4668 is 1.93 angstrom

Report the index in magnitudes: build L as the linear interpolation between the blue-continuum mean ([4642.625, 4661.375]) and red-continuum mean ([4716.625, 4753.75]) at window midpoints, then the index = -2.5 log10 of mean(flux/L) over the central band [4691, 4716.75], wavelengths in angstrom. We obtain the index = 0.02 mag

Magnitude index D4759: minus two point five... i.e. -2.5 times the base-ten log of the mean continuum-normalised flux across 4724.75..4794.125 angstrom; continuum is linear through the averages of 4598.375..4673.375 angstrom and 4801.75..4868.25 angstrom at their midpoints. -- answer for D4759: -0.04 mag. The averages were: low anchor 38.8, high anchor 37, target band 39.1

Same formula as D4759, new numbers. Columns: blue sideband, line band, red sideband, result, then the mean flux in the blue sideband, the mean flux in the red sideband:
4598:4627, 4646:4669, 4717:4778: 0.03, 39.4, 39.2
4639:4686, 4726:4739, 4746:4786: 0.01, 38.3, 39.1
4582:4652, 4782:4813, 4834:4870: -0.07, 38.8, 35.7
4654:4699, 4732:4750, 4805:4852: -0.02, 38.5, 38.4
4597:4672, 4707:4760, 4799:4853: -0.01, 38.9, 38.5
